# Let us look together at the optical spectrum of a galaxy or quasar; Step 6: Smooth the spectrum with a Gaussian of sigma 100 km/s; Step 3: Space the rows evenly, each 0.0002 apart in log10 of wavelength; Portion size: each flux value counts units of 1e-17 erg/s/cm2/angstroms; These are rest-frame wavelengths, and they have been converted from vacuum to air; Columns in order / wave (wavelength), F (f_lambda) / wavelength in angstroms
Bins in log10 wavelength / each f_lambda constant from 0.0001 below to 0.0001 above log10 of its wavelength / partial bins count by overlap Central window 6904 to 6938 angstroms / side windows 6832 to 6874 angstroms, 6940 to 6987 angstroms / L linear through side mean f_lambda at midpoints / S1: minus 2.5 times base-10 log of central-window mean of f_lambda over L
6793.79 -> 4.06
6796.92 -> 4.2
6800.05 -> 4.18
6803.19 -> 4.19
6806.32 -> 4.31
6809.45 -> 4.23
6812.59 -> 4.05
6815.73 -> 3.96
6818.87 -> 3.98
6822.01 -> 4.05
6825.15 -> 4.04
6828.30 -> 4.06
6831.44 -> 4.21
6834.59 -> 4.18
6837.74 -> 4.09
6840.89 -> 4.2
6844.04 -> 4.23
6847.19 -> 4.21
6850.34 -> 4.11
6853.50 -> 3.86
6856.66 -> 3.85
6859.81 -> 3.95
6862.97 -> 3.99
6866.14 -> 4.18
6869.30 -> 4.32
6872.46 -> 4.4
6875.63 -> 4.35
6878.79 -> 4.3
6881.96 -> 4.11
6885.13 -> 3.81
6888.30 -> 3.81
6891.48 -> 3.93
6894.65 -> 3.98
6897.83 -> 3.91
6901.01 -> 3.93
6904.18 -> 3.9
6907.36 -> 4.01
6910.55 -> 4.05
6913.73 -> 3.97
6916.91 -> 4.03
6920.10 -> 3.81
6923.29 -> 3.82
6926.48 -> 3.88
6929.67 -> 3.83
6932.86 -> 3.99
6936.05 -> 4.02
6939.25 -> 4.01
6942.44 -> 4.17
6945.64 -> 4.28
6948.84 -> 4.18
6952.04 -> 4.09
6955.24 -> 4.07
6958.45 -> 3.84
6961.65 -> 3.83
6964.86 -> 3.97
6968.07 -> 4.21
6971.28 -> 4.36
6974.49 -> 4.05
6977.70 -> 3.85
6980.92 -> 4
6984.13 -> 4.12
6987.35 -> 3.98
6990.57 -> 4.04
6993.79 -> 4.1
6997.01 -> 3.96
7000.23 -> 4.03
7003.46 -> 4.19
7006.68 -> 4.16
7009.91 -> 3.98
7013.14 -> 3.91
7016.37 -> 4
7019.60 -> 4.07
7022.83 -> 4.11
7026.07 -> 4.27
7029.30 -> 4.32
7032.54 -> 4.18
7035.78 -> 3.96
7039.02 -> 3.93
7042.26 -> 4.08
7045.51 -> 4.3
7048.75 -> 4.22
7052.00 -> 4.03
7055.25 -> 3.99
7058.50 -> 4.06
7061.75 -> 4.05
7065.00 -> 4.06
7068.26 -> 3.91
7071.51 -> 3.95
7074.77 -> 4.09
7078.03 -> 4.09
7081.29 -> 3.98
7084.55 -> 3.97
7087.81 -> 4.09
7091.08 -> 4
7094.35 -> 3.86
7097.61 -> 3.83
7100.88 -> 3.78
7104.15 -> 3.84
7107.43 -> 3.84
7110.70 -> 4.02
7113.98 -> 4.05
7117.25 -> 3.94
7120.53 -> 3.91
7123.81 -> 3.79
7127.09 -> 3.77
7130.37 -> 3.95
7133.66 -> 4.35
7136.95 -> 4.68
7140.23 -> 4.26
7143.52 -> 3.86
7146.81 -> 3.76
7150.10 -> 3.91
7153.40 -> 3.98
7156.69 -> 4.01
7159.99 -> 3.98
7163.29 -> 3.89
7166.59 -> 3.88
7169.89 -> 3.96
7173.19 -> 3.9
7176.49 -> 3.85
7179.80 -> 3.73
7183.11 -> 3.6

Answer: 0.04 mag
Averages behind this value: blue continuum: 4.12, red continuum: 4.07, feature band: 3.94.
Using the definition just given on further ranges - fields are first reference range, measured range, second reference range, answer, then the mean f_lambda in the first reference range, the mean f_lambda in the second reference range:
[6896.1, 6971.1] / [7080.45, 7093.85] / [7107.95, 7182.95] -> -0.01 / 4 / 3.96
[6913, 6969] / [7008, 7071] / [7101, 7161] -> -0.02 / 4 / 3.99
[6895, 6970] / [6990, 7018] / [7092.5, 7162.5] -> -0.02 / 3.99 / 3.97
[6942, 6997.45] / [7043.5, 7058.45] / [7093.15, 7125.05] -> -0.04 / 4.06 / 3.89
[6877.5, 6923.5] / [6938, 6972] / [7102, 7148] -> -0.03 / 3.96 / 4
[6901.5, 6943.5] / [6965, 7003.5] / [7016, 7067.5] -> -0.01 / 3.96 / 4.1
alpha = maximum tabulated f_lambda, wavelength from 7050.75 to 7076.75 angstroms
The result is 4.09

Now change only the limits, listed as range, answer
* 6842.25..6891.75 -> 4.4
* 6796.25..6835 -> 4.31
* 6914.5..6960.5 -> 4.28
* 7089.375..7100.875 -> 4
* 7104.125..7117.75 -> 4.05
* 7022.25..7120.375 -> 4.32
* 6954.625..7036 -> 4.36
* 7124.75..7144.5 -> 4.68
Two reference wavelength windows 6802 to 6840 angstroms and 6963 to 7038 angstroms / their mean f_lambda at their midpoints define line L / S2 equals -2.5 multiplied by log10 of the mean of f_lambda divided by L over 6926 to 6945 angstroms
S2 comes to 0.023 mag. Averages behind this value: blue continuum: 4.11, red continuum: 4.08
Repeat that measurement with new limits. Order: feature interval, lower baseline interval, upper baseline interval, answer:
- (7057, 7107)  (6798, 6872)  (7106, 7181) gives 0.01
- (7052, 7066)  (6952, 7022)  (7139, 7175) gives -0.01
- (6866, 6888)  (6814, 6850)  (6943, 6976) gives -0.02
